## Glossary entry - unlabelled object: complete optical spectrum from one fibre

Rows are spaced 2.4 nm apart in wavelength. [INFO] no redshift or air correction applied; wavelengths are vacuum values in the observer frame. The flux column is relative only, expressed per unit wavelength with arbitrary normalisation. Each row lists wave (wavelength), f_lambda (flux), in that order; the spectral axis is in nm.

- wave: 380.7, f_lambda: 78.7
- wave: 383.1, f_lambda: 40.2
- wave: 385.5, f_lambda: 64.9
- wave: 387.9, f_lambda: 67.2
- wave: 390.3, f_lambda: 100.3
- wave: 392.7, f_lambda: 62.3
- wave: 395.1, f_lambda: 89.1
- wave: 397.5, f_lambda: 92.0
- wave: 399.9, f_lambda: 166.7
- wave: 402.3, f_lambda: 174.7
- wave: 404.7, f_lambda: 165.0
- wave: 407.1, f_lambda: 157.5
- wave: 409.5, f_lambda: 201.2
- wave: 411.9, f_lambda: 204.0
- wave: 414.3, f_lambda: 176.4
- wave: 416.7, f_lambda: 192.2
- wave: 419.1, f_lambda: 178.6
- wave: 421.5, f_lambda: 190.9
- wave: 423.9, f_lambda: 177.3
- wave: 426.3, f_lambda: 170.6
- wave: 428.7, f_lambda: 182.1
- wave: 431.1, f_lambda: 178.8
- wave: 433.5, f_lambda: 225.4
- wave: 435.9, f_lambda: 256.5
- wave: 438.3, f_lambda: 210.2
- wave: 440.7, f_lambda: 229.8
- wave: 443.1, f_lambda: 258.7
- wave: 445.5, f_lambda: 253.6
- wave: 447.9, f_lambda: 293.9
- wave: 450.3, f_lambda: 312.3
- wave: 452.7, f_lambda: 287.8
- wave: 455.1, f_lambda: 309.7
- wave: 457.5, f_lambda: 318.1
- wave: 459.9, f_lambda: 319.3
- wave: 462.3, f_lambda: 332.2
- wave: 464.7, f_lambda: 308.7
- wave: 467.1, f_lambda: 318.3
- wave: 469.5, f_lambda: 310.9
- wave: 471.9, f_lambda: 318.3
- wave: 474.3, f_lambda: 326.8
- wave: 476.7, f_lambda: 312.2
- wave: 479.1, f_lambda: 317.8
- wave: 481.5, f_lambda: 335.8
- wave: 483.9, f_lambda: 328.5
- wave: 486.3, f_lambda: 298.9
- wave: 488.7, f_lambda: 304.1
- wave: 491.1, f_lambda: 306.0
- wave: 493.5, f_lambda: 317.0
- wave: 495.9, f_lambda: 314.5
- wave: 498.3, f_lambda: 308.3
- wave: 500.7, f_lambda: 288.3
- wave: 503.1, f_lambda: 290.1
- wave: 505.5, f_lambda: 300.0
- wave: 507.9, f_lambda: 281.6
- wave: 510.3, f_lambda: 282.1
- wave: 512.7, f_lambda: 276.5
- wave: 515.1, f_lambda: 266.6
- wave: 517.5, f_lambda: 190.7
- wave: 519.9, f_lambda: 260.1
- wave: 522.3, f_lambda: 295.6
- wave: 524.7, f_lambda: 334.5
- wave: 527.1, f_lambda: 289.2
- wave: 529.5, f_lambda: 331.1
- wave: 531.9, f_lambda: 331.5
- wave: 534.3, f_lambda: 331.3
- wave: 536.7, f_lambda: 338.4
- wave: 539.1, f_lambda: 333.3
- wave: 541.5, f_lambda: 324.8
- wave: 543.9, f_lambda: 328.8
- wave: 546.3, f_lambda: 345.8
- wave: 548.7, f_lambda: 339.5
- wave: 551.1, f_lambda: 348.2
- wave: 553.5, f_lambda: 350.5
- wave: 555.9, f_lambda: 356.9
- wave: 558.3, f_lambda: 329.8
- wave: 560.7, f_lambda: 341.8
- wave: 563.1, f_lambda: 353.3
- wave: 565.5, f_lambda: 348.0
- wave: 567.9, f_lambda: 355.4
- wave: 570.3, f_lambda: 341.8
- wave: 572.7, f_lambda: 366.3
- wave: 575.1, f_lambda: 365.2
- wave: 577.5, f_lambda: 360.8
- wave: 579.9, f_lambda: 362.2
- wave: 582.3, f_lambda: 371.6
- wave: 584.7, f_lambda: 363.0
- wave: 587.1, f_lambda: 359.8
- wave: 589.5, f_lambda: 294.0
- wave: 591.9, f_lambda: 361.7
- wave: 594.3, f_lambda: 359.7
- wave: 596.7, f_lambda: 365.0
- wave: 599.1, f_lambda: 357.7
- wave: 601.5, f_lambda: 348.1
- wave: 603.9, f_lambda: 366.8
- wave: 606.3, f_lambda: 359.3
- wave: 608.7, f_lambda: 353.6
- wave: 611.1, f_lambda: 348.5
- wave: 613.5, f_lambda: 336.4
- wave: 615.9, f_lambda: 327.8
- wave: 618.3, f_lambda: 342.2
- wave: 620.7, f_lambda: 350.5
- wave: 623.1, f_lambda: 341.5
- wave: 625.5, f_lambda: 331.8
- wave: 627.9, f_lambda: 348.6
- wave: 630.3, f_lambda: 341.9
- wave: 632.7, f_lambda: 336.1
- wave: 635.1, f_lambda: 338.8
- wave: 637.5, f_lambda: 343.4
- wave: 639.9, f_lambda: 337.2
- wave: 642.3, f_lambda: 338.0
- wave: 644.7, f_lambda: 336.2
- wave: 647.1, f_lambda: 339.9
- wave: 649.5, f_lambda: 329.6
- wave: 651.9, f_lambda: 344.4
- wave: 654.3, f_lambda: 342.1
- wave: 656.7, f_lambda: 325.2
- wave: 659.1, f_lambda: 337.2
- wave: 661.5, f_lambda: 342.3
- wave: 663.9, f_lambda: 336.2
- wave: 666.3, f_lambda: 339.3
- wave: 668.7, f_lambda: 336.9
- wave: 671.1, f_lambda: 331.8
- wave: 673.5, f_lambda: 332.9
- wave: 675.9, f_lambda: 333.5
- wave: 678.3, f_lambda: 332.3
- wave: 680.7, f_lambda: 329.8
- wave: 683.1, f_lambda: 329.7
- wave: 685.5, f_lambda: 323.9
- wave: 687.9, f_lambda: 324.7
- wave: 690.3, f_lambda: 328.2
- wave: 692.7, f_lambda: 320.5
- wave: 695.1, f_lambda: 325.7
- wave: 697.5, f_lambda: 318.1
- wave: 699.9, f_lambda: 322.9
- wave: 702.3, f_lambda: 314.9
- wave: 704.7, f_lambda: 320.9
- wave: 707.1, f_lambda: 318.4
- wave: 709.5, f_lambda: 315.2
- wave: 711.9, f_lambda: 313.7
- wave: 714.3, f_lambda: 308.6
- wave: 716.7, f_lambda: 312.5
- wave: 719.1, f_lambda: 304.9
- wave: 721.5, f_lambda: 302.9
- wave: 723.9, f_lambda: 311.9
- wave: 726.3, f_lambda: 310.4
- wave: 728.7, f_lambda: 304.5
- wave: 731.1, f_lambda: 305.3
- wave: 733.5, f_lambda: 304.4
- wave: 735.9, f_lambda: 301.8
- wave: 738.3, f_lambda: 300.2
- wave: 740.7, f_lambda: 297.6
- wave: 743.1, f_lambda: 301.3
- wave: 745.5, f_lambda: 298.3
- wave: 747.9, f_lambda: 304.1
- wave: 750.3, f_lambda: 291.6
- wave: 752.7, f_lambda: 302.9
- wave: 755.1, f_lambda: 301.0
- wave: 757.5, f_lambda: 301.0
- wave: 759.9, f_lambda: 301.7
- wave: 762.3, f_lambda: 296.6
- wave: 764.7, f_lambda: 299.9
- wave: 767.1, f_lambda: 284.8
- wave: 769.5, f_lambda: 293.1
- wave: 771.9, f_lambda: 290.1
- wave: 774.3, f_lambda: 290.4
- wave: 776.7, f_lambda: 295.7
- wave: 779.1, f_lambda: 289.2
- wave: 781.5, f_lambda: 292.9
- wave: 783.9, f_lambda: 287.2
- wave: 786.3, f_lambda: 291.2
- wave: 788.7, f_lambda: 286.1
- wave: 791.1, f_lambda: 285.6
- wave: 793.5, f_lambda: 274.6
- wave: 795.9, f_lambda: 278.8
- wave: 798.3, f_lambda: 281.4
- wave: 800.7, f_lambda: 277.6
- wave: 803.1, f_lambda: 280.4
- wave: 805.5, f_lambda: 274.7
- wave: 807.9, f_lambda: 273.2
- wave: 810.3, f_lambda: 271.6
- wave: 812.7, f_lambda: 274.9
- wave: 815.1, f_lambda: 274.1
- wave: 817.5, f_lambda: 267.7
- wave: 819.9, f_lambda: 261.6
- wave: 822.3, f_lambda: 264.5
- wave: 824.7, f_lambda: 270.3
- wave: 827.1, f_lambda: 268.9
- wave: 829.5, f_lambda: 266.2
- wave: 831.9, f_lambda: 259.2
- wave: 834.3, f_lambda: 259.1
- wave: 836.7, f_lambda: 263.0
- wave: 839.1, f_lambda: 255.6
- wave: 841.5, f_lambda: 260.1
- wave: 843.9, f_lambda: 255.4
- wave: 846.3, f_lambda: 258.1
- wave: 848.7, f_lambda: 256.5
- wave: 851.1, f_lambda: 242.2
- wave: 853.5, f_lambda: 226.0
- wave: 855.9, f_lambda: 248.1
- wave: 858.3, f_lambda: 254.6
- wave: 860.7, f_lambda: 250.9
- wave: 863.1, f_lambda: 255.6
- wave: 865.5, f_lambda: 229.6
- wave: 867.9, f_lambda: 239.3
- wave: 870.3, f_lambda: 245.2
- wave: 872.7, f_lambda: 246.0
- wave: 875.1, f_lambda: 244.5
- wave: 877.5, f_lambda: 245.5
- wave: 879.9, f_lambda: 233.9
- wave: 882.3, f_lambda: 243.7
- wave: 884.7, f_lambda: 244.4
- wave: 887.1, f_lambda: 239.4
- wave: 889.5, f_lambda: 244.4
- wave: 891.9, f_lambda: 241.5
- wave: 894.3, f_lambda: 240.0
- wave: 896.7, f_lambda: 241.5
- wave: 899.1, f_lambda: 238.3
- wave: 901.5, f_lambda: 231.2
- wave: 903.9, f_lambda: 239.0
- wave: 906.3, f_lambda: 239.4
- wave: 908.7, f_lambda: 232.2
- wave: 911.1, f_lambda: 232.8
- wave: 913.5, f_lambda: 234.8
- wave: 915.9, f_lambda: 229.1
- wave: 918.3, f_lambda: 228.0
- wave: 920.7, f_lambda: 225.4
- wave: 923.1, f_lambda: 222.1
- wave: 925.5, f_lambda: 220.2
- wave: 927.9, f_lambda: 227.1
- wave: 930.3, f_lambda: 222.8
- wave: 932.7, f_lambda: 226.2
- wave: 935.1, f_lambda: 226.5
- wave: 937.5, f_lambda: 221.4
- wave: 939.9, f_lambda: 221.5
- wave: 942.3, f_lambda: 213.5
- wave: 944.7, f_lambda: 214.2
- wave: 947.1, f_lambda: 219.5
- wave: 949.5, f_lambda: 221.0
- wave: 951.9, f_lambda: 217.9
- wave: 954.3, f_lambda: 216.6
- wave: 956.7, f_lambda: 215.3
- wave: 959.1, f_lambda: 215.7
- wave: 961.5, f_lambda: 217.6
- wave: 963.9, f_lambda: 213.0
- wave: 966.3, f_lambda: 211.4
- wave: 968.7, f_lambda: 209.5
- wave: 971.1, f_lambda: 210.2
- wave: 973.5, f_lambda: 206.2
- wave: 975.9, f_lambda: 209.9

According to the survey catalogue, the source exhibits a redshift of 0.000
